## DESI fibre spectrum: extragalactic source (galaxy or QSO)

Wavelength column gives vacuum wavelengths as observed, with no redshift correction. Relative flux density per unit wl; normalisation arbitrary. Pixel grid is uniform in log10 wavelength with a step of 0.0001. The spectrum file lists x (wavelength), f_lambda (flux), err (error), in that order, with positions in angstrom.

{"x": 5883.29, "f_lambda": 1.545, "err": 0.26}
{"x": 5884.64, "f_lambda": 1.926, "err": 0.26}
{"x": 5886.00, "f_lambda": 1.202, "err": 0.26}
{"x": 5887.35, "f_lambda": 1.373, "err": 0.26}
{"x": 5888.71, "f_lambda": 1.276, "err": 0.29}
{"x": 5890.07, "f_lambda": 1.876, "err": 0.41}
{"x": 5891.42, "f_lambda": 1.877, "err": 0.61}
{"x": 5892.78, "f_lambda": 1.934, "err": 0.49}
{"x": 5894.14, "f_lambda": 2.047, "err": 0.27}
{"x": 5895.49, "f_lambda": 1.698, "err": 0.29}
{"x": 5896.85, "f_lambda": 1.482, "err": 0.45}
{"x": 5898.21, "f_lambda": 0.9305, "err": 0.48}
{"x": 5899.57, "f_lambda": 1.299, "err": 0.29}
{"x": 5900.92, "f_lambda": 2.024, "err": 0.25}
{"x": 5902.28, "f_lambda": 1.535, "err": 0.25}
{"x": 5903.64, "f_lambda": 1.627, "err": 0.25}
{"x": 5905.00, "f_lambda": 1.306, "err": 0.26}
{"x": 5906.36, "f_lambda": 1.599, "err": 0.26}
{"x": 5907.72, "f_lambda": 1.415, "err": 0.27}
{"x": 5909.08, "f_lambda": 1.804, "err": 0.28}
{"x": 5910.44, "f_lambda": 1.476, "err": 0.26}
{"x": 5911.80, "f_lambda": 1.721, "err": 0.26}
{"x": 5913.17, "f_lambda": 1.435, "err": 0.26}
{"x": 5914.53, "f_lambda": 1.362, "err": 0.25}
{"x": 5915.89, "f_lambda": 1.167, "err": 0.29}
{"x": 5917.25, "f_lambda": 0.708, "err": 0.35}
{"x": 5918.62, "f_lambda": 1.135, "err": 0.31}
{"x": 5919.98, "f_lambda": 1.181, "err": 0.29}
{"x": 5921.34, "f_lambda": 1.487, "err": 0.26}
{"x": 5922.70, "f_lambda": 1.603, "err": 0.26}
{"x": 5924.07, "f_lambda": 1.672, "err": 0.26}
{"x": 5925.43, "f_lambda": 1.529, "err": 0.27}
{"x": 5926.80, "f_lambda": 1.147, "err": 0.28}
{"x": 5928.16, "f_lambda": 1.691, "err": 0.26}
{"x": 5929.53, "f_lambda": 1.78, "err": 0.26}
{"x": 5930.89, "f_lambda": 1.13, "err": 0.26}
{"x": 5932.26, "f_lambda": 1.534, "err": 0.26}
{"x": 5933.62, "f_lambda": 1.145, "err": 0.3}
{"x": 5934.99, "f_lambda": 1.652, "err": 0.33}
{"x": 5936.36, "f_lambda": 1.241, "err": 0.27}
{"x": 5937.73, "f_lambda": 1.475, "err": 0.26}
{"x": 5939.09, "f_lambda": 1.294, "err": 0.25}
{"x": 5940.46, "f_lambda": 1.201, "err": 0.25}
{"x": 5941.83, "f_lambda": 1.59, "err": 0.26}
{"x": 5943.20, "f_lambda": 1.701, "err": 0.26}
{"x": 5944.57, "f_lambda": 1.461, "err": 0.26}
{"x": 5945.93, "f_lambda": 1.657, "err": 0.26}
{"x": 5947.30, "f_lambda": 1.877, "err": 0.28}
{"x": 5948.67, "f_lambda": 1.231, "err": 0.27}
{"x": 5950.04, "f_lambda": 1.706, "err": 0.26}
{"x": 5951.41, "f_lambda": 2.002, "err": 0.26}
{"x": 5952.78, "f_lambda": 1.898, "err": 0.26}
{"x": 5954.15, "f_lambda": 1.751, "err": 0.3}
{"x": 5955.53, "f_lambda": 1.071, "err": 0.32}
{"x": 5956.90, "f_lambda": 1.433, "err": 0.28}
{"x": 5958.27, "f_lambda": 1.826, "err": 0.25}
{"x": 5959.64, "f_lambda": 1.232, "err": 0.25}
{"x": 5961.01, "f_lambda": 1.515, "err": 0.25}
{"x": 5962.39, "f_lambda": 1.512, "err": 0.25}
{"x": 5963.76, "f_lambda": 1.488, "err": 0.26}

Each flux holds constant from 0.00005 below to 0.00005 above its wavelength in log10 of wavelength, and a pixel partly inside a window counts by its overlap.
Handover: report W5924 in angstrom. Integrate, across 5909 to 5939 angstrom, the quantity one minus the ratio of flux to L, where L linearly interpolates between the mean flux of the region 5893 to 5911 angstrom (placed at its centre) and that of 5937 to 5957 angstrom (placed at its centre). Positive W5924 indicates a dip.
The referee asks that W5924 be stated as 3.1 angstrom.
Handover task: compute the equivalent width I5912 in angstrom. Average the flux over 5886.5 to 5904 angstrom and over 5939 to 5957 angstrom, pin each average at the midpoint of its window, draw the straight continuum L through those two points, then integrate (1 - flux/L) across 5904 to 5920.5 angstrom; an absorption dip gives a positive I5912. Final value 2.4 angstrom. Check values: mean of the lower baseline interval 1.61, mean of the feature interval 1.37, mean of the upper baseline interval 1.57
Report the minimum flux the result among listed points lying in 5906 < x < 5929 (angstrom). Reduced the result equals 0.708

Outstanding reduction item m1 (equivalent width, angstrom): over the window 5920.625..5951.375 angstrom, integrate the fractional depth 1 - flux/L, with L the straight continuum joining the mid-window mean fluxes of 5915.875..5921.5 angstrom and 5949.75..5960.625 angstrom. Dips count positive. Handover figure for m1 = -3.9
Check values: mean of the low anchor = 1.1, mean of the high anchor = 1.61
